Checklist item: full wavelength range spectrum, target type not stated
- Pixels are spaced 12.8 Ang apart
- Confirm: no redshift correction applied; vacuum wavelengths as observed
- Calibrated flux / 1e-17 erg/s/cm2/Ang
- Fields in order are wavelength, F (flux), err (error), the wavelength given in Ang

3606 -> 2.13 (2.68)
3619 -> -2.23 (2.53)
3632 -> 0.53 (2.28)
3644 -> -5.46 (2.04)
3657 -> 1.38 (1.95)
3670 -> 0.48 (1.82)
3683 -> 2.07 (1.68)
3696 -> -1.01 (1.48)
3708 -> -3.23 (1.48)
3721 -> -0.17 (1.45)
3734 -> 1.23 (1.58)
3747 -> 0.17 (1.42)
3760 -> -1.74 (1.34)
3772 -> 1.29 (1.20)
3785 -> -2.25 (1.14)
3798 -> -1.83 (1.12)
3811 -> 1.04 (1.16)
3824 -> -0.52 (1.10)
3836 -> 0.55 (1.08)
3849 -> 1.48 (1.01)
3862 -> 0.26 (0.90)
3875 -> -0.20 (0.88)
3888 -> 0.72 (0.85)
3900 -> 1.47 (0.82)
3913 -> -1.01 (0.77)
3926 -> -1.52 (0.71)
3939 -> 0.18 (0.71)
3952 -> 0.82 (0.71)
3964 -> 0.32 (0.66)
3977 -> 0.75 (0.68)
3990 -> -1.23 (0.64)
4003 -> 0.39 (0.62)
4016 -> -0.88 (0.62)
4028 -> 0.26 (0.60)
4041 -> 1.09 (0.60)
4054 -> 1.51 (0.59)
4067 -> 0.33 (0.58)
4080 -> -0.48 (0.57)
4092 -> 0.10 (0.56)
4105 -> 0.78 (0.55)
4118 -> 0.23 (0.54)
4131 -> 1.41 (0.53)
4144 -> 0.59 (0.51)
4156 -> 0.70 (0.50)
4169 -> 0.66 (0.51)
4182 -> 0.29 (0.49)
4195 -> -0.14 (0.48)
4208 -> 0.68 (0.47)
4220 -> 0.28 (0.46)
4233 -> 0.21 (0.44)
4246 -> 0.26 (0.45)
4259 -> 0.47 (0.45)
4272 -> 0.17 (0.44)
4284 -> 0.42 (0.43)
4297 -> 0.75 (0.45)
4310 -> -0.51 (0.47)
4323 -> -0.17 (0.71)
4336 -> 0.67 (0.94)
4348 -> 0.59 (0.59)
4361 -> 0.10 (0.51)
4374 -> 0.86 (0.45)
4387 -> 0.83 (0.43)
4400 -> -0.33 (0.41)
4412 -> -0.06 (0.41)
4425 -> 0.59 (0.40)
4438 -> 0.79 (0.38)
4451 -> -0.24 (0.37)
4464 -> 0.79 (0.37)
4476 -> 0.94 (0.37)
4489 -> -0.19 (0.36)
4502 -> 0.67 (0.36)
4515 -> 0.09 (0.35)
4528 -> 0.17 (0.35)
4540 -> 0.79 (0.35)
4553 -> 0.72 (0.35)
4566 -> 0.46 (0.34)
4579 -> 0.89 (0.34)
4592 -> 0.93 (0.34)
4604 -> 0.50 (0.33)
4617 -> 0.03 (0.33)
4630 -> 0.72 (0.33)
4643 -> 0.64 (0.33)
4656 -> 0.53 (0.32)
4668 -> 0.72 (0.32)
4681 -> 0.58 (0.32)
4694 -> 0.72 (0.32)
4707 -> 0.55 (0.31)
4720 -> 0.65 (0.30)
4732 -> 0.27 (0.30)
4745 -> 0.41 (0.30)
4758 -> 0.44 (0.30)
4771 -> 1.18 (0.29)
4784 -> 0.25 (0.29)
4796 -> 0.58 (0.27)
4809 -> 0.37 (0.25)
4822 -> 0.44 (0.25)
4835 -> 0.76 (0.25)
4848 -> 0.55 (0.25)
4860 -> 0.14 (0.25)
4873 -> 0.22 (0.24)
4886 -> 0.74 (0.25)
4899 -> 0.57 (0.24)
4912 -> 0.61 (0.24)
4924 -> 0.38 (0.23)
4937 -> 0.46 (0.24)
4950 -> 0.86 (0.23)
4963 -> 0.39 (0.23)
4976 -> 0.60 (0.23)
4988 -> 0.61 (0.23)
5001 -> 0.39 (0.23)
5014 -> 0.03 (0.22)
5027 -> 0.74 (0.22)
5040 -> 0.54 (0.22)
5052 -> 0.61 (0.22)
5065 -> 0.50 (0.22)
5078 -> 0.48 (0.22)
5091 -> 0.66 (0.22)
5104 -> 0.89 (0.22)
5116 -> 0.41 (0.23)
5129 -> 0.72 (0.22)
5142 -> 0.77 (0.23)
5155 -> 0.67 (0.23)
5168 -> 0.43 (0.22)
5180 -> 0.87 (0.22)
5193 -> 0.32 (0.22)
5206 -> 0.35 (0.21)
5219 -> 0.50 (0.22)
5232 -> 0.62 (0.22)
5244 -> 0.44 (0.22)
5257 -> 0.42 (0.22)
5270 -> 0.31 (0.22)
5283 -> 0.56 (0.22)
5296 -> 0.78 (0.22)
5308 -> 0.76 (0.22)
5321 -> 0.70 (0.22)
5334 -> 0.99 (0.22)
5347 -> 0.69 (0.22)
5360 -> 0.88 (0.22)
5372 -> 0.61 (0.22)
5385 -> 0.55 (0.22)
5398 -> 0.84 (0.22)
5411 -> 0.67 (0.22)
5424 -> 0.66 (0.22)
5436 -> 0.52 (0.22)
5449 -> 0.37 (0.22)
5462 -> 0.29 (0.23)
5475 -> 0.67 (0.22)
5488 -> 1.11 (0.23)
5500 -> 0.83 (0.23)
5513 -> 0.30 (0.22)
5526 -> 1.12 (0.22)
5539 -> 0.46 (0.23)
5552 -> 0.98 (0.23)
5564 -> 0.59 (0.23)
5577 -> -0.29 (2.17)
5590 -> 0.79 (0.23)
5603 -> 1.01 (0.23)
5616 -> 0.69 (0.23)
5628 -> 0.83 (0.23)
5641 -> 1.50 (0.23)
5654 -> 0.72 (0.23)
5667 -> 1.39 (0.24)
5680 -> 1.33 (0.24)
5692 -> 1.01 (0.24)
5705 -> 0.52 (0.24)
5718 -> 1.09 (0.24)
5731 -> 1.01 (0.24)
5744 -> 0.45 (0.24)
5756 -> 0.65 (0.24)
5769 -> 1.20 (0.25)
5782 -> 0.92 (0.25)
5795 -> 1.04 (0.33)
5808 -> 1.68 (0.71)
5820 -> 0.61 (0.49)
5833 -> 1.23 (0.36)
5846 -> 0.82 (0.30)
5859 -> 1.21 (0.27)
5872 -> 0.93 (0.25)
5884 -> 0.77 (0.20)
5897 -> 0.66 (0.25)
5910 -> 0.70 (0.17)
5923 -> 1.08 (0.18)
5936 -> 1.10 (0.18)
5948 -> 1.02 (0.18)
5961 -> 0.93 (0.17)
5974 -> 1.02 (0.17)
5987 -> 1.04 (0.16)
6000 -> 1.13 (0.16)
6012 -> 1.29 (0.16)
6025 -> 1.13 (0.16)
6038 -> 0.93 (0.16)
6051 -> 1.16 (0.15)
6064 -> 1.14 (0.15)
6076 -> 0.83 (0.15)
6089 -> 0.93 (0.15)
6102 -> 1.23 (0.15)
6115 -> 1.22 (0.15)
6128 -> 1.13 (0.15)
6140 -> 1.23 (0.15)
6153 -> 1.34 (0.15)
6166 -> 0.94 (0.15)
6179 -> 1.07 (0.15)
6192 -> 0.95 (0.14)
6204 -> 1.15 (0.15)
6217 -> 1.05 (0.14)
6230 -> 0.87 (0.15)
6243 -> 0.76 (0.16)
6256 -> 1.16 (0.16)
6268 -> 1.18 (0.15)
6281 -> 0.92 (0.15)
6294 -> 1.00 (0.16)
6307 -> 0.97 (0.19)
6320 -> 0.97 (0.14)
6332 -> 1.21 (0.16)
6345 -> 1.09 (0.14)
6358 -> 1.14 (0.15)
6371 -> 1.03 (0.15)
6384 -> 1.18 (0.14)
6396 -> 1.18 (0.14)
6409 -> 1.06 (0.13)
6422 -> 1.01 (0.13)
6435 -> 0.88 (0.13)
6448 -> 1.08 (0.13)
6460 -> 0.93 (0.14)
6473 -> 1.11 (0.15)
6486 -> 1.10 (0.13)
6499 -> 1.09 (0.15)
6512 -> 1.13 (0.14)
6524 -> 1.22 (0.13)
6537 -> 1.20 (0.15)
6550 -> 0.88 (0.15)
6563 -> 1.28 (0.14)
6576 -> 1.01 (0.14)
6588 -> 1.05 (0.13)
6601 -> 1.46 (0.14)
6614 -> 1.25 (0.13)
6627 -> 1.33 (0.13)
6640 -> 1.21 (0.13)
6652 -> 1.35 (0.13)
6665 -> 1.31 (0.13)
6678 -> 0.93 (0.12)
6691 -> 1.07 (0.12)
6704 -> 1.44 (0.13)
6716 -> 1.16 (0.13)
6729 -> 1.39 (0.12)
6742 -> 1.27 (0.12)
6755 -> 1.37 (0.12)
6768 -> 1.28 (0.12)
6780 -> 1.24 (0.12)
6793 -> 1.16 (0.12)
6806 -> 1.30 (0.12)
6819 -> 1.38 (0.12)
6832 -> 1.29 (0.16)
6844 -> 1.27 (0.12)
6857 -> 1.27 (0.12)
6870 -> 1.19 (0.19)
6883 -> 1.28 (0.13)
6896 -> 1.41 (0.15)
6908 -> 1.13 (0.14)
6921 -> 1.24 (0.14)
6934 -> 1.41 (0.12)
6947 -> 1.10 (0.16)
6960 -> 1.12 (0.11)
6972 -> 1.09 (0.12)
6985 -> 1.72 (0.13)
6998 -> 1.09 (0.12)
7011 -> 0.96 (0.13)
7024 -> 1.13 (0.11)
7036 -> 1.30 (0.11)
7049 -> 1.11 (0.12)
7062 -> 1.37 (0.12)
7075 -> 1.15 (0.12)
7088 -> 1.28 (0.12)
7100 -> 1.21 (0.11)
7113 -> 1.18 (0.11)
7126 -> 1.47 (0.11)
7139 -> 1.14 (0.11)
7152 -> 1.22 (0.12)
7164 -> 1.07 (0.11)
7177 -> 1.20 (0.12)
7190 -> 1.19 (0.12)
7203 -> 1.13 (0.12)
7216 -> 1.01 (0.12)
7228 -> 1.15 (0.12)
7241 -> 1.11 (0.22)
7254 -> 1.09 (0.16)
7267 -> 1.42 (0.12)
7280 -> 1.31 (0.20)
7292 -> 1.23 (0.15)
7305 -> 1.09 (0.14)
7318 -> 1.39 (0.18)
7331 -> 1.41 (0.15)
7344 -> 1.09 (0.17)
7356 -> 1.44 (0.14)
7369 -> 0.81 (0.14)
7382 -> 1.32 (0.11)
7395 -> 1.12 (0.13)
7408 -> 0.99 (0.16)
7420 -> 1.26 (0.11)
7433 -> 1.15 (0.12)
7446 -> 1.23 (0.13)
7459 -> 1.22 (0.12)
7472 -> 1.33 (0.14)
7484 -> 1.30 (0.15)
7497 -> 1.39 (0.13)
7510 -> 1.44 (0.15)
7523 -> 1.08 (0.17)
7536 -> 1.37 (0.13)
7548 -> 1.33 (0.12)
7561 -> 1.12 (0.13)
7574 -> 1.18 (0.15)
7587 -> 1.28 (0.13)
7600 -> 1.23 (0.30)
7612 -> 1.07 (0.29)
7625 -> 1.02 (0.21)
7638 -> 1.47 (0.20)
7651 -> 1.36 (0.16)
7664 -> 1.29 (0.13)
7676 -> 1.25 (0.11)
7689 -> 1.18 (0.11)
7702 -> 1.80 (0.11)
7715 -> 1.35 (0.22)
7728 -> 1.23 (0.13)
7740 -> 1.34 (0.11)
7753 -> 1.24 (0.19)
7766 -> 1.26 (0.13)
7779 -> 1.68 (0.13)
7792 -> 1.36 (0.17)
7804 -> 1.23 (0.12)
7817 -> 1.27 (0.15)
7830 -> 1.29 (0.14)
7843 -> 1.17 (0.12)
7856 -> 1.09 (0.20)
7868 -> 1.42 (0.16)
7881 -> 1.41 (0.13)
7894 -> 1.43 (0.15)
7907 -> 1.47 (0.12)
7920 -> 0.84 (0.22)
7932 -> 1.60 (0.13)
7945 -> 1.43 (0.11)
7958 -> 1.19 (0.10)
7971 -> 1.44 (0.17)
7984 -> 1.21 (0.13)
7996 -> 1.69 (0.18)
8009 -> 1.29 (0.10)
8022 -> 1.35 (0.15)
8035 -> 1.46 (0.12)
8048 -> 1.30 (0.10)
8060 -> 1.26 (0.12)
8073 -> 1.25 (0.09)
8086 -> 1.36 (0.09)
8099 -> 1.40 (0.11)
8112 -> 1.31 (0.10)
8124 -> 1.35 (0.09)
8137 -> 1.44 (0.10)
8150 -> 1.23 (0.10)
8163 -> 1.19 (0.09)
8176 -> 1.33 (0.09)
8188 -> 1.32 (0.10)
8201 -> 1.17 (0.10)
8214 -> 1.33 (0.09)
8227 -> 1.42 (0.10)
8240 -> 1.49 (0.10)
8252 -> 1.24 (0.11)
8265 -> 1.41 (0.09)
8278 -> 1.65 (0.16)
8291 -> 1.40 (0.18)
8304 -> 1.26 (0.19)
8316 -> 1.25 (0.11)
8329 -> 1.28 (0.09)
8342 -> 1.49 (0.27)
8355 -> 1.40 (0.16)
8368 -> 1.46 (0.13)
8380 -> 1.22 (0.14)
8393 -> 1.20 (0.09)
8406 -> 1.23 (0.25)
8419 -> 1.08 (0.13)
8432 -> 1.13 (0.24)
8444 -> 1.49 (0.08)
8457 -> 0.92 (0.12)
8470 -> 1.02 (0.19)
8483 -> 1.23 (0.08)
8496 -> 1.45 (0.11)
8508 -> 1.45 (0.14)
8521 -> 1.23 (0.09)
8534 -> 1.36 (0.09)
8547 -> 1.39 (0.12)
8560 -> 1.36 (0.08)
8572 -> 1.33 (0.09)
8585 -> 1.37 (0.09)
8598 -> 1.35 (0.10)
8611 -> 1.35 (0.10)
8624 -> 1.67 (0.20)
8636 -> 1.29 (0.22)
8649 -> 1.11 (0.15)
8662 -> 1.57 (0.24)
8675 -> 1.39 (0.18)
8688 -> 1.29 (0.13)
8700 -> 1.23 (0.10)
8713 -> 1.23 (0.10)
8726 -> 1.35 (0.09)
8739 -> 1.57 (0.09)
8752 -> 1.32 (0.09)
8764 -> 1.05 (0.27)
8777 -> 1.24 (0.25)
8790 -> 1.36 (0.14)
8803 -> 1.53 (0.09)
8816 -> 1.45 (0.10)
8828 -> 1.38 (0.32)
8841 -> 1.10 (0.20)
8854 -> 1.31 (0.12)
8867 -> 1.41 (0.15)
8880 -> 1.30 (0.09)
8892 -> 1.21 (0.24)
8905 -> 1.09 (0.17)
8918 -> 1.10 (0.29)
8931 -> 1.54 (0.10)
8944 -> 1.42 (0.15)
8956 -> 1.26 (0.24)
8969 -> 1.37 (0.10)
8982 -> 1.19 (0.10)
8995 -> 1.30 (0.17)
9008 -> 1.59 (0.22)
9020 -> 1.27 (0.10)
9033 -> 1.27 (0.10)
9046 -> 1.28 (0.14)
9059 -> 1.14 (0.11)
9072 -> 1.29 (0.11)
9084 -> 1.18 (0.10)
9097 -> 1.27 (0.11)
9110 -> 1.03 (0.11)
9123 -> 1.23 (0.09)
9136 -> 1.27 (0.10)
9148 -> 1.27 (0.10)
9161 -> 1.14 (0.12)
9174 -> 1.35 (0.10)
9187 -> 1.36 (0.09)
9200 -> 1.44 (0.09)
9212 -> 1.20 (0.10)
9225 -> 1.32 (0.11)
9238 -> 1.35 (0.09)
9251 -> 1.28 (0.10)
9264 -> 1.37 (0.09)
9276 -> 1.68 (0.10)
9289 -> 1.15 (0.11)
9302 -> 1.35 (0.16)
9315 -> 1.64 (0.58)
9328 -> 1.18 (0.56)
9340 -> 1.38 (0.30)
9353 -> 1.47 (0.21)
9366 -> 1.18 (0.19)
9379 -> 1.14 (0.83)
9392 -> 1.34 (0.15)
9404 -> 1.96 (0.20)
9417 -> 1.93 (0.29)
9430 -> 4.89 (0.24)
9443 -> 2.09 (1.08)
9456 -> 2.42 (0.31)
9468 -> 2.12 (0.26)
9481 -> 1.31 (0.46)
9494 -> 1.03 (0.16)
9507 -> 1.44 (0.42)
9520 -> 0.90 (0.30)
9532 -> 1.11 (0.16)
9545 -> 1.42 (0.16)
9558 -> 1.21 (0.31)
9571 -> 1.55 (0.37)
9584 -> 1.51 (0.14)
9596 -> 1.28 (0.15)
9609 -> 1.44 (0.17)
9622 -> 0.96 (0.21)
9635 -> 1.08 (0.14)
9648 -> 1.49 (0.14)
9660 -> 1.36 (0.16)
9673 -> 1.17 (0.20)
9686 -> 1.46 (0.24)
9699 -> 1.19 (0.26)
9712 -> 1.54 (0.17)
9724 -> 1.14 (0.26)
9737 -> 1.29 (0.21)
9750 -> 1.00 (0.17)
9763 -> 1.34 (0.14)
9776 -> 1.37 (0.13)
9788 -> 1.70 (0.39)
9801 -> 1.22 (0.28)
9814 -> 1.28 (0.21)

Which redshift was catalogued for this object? 0.437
